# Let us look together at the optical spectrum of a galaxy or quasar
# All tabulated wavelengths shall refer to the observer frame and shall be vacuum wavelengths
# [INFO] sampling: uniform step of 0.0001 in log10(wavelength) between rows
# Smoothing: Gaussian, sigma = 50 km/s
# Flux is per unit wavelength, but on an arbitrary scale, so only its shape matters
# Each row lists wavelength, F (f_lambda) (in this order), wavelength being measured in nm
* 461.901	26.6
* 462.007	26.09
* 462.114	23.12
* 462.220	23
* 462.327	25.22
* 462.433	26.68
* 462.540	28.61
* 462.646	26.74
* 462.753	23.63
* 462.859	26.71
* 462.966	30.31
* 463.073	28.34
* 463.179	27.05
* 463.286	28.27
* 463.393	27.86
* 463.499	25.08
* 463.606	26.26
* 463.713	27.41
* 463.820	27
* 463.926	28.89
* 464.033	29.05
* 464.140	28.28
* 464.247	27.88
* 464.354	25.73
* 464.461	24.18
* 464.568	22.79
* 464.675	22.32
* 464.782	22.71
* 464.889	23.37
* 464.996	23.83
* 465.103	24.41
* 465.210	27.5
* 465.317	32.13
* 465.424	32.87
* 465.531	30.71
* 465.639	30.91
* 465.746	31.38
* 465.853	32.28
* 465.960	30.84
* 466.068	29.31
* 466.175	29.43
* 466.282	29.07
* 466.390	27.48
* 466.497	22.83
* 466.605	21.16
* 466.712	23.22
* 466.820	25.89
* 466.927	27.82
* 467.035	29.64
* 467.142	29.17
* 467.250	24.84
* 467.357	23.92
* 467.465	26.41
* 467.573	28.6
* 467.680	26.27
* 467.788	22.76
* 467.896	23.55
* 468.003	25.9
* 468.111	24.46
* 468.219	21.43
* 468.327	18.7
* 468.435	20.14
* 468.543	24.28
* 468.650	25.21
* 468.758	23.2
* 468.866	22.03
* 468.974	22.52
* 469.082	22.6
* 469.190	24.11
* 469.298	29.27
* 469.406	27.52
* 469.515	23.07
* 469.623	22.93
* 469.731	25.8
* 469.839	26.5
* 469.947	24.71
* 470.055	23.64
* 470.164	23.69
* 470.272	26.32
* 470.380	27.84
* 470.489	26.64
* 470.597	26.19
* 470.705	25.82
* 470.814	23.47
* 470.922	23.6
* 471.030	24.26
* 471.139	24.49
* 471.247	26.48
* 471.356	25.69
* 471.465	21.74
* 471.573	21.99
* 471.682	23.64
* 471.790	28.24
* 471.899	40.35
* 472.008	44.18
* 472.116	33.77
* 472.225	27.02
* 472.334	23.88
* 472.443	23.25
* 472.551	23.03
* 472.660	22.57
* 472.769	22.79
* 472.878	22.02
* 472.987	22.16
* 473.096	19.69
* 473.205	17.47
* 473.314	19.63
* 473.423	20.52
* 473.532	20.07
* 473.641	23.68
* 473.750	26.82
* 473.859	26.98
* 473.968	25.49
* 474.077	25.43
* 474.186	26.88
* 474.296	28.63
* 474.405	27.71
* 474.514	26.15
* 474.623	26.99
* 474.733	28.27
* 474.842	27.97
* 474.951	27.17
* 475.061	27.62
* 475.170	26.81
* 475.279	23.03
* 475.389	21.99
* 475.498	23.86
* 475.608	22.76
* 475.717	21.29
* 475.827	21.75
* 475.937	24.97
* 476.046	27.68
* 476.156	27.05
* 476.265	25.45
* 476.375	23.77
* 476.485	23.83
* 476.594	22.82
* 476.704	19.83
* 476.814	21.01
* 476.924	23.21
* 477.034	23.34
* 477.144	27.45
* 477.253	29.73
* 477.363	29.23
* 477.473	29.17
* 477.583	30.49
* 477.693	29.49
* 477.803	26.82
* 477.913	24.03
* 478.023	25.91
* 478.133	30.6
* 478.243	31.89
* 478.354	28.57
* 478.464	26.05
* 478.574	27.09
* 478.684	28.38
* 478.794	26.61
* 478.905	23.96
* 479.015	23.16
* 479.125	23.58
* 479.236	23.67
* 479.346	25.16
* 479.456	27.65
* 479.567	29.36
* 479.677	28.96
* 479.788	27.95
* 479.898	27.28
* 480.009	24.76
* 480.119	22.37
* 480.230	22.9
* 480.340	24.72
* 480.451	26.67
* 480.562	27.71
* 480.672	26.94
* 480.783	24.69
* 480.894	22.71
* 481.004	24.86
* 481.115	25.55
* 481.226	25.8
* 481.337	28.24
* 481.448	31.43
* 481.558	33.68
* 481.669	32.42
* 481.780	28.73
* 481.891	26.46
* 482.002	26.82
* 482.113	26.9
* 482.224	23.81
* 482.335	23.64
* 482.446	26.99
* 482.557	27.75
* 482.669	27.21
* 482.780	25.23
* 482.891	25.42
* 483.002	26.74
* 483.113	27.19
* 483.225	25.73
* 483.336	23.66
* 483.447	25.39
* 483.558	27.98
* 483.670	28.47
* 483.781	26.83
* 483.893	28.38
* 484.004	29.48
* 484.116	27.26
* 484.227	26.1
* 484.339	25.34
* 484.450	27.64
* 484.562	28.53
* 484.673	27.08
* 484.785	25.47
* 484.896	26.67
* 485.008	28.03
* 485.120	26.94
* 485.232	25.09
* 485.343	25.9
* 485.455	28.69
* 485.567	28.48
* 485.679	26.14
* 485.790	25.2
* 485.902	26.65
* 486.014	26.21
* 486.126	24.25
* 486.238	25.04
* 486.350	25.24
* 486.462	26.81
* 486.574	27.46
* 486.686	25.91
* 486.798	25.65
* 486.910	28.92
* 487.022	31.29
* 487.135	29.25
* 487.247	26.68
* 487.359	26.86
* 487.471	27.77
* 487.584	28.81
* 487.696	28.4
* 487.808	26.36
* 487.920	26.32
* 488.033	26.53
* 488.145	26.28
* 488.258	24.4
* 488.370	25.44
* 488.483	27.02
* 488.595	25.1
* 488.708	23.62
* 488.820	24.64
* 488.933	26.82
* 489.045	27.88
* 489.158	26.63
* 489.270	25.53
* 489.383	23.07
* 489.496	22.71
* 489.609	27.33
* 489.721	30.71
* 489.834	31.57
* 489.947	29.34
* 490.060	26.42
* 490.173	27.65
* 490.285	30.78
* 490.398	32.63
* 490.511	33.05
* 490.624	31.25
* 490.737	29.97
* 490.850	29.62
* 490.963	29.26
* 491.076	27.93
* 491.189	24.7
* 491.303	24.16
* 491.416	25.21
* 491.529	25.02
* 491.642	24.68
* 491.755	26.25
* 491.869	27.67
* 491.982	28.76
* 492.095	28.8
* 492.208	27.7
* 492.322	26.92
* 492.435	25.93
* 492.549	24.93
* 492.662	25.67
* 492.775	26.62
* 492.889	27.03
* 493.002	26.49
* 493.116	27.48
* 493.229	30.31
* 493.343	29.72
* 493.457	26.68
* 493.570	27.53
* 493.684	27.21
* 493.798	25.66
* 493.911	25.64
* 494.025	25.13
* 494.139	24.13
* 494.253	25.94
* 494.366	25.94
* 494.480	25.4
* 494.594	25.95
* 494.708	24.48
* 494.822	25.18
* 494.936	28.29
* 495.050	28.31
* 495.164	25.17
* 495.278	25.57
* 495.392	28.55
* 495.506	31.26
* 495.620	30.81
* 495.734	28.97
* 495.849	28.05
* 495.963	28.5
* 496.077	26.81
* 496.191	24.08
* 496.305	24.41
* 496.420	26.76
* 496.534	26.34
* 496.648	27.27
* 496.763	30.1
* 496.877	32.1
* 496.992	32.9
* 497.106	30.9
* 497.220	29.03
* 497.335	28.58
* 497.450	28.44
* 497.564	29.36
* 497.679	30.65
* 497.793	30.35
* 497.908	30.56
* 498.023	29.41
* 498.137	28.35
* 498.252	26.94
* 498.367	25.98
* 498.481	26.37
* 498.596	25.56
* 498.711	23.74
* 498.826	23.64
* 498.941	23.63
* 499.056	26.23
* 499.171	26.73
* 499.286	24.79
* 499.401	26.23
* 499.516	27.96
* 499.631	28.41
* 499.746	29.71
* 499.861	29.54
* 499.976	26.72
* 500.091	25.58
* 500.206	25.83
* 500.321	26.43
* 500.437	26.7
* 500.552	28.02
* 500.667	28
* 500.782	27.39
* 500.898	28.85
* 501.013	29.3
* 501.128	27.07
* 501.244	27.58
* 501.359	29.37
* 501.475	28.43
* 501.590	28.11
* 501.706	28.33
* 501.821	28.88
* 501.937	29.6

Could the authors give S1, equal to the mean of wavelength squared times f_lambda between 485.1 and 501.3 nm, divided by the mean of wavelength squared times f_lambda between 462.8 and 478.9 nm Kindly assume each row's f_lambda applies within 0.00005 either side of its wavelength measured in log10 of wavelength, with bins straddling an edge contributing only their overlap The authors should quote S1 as 1.16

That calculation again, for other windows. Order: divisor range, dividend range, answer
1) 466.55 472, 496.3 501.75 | 1.25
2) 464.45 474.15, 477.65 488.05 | 1.11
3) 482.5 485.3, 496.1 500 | 1.10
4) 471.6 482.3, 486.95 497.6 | 1.12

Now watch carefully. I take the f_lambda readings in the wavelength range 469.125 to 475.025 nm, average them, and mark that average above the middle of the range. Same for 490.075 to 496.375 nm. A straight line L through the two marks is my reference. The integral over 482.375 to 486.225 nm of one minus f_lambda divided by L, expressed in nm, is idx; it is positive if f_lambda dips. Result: -0.022 nm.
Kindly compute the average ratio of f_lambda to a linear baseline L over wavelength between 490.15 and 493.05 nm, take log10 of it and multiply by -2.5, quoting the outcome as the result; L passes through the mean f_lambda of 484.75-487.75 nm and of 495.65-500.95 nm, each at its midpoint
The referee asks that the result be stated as -0.02 mag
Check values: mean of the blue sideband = 27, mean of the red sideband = 27.6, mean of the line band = 27.7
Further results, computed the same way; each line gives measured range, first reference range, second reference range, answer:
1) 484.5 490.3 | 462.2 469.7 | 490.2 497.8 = 0.02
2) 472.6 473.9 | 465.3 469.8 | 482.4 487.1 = 0.19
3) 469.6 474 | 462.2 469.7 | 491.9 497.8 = 0.05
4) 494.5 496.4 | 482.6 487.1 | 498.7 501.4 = -0.01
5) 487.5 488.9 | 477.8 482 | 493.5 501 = 0.04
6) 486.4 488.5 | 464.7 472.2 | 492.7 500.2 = -0.01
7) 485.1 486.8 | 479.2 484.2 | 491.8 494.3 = 0.02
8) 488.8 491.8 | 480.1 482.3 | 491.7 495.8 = -0.03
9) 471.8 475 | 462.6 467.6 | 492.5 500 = 0.05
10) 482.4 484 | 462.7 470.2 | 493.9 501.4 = 0.00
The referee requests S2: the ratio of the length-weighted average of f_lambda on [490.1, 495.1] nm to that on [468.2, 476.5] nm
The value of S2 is 1.09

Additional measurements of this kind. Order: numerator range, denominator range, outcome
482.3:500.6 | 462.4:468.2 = 1.01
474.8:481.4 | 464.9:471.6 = 1.00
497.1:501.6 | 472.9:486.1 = 1.06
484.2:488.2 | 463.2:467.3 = 0.99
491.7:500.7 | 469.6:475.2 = 1.07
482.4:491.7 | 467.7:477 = 1.09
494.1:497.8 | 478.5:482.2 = 1.05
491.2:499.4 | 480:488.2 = 1.01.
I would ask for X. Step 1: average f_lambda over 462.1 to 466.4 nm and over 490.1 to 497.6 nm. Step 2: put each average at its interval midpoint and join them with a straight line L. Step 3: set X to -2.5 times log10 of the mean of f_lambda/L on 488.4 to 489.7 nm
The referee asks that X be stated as 0.08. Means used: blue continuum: 27.3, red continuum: 27.6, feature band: 25.6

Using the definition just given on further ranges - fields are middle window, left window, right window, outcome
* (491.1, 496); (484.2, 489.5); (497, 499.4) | 0.01 mag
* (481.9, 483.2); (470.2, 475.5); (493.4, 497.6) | 0.01 mag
